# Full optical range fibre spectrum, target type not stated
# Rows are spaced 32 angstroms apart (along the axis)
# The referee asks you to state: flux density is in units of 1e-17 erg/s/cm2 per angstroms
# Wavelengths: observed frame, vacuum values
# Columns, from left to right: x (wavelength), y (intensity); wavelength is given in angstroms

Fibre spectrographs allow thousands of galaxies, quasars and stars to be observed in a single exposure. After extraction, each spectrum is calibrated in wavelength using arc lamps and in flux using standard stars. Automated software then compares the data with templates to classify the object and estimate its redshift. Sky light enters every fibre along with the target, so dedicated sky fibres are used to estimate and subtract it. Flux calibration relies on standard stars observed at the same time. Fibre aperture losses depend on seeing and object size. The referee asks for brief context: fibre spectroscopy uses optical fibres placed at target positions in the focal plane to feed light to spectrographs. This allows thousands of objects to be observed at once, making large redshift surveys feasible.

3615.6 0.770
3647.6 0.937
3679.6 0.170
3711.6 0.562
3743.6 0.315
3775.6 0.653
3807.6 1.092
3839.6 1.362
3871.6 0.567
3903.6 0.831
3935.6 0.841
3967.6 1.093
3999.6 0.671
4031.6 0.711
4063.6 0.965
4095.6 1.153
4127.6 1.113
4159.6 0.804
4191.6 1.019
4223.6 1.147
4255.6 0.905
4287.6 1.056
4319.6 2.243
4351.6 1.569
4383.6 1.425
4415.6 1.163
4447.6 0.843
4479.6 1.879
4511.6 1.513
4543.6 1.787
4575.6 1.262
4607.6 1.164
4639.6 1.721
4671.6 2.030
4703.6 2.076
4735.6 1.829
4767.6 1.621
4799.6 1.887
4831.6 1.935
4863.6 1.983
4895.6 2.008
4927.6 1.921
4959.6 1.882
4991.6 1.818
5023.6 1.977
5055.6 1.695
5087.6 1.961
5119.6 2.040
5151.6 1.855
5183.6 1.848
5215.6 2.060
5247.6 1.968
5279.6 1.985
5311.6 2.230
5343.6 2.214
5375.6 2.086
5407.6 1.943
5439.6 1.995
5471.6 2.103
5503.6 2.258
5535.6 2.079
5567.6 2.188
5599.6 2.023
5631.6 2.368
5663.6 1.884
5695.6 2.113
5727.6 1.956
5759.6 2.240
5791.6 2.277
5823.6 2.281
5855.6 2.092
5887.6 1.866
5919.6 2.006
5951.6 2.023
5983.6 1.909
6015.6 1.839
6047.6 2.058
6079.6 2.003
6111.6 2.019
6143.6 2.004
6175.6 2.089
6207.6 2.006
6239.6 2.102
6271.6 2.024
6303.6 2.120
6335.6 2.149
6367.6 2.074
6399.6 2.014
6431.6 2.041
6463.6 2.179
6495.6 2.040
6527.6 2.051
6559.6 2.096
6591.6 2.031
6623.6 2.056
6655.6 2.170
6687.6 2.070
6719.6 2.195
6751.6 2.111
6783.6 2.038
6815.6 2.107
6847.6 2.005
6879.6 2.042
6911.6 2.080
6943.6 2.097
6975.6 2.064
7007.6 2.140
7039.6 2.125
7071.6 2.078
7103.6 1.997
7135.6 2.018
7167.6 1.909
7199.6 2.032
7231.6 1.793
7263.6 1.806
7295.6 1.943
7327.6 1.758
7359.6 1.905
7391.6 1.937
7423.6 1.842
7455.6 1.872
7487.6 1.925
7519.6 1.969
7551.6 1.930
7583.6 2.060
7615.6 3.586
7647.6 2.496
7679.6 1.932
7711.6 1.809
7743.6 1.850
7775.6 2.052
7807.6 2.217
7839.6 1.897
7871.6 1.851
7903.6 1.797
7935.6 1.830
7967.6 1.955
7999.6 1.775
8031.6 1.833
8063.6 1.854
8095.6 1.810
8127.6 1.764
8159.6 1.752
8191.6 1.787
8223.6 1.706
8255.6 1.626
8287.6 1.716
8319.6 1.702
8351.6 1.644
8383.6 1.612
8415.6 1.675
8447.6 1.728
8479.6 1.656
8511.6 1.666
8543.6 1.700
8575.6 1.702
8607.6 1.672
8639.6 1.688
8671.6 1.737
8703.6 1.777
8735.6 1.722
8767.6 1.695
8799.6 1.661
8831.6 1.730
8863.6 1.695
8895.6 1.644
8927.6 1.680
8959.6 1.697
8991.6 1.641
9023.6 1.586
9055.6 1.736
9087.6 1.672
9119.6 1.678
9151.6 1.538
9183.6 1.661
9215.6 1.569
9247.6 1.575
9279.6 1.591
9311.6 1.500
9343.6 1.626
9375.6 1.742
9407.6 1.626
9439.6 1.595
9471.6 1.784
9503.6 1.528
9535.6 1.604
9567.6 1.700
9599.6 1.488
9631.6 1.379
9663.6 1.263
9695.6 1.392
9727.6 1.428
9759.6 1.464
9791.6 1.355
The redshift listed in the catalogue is 0.160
